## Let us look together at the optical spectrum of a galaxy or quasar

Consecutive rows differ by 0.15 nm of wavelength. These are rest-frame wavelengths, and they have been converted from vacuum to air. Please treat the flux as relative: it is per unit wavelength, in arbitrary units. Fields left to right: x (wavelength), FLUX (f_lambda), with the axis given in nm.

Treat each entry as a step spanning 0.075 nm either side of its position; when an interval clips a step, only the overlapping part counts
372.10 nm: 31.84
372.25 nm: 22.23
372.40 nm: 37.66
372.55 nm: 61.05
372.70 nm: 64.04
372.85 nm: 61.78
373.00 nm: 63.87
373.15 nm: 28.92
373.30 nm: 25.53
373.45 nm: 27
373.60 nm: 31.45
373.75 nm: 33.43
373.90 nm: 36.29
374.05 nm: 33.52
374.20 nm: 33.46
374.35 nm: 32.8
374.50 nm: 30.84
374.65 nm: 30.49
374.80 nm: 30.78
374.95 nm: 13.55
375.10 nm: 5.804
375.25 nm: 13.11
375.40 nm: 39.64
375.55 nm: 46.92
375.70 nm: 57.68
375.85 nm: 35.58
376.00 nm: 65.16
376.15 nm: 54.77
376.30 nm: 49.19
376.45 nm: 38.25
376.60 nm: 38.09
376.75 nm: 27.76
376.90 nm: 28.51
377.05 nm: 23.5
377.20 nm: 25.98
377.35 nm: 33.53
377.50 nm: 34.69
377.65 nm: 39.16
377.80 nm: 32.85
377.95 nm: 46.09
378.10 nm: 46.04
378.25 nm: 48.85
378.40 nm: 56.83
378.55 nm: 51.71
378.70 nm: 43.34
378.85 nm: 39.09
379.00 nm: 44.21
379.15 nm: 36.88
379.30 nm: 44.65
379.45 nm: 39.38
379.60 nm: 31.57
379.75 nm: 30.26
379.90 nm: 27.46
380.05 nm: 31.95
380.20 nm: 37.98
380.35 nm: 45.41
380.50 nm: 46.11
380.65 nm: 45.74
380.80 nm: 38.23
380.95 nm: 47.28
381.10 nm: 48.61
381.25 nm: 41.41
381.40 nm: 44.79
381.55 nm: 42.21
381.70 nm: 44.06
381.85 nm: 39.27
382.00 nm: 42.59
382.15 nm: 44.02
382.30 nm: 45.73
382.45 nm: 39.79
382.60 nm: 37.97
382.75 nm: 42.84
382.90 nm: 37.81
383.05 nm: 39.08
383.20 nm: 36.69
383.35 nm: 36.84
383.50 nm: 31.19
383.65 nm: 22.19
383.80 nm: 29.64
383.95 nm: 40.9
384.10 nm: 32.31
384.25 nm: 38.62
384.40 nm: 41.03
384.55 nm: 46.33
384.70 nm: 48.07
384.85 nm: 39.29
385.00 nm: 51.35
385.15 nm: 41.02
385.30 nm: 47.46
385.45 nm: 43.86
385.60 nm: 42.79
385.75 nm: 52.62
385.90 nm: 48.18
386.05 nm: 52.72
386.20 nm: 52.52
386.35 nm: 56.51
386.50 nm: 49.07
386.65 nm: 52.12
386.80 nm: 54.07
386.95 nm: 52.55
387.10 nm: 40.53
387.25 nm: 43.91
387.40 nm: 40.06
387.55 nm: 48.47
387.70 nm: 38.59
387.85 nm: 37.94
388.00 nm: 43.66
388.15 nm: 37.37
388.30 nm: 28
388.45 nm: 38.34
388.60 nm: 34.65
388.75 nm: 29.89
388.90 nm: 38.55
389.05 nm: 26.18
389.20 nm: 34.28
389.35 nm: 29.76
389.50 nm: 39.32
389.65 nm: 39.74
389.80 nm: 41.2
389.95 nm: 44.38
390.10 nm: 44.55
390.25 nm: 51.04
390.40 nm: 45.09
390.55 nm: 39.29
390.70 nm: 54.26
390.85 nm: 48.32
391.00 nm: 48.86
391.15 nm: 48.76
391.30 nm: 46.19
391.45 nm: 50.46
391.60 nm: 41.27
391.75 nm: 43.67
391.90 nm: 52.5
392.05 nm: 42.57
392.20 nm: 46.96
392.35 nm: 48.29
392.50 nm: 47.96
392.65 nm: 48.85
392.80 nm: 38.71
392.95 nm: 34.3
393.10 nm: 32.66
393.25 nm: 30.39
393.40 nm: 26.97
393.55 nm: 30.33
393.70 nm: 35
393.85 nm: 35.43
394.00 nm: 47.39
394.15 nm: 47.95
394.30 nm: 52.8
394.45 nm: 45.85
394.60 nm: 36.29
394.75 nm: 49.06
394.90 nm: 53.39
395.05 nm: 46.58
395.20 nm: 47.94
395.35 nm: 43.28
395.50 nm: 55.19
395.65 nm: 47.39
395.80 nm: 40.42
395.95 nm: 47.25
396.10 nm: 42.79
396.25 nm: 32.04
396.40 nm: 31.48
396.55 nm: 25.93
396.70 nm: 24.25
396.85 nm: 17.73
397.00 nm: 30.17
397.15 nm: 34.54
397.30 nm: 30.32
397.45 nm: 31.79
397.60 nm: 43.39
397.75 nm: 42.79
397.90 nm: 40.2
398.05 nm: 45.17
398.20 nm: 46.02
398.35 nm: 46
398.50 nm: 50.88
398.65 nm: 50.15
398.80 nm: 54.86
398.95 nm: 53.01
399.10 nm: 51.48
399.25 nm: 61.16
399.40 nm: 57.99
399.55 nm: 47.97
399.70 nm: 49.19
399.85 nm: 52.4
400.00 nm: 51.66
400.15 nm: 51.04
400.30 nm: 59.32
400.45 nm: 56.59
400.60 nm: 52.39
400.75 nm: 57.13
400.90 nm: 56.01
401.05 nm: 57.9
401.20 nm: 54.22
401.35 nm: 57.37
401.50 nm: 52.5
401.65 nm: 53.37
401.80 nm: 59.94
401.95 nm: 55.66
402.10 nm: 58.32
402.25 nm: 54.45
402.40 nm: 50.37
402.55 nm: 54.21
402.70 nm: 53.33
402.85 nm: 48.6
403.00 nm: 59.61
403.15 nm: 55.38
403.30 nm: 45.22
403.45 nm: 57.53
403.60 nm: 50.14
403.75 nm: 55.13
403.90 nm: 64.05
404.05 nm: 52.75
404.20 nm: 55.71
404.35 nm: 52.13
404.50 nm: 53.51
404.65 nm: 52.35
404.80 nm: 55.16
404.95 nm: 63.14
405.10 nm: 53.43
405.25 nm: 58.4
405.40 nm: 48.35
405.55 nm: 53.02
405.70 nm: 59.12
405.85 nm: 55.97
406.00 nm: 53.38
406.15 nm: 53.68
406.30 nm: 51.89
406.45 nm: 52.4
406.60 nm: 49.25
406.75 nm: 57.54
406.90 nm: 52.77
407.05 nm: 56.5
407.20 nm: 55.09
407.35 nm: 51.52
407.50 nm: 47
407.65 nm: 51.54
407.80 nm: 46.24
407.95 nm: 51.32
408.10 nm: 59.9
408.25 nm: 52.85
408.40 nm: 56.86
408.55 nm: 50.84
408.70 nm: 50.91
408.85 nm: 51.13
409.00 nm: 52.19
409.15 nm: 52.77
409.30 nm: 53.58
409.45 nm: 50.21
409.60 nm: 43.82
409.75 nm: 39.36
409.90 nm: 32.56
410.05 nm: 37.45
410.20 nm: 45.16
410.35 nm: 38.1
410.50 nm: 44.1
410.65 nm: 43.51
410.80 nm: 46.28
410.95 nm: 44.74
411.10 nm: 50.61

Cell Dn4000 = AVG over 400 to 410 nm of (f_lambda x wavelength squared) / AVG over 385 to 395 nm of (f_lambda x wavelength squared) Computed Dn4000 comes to 1.33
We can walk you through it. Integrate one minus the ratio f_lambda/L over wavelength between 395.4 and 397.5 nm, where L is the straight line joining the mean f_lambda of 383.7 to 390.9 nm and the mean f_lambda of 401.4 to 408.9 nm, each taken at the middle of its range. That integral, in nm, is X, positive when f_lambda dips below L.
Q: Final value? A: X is 0.569 nm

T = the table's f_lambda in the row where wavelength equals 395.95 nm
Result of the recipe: 47.25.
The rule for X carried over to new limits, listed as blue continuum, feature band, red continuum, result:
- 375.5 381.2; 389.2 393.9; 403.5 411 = 0.37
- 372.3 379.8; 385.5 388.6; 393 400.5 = -0.32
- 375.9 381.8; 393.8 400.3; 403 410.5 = 0.51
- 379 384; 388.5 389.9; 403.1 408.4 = 0.28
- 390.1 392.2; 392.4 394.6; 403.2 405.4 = 0.40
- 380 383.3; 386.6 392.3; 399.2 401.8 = 0.56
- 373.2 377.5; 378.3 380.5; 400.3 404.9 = -0.22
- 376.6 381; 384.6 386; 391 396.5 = -0.19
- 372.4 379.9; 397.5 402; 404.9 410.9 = -0.45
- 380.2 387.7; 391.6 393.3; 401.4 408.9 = 0.18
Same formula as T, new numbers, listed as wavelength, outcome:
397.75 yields 42.79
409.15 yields 52.77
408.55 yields 50.84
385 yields 51.35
